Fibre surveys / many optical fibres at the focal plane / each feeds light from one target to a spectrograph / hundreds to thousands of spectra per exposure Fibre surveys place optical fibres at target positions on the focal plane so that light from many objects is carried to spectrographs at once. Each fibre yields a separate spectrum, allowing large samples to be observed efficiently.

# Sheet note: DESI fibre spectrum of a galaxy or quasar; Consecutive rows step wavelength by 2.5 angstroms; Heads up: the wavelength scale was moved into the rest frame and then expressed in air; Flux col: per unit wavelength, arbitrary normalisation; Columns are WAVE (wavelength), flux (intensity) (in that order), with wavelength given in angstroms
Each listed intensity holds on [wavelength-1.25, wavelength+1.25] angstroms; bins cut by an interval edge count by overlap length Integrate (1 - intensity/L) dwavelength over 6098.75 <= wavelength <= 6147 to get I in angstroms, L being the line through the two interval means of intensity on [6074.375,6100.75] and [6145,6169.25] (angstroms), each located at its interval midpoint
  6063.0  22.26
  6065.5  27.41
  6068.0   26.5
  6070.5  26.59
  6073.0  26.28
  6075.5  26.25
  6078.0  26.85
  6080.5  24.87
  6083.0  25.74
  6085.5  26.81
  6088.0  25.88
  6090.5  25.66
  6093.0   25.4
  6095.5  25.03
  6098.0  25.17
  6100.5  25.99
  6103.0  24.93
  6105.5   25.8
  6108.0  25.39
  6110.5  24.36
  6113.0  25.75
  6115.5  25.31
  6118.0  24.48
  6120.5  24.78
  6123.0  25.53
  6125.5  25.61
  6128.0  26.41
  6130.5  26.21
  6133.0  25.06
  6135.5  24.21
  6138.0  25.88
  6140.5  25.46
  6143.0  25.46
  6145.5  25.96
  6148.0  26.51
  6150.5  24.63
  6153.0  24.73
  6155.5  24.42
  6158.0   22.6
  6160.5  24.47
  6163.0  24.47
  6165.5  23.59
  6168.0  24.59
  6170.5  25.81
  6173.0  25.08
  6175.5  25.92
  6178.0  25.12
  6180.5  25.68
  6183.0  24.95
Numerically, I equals -0.5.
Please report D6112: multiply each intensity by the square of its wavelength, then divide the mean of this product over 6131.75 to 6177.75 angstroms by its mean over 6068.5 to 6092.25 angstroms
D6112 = 0.98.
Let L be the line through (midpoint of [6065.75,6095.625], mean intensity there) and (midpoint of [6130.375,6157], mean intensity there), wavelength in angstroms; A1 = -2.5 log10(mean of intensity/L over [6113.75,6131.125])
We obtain 0.003 mag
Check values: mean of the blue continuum 26.1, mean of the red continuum 25.3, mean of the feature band 25.5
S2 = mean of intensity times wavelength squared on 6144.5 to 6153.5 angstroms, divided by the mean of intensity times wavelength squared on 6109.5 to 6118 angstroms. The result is 1.0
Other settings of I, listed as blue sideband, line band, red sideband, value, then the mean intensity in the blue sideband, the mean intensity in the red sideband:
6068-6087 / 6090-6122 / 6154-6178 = 0.58 angstroms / 26.2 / 24.6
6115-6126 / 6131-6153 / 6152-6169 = -0.74 angstroms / 25.1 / 24.1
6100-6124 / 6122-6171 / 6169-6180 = 0.55 angstroms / 25.2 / 25.5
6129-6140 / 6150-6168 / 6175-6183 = 0.90 angstroms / 25.4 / 25.4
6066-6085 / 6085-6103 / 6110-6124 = 0.07 angstroms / 26.2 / 25.1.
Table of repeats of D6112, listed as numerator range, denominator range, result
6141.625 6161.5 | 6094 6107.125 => 1.00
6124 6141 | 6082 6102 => 1.01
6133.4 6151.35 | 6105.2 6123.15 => 1.02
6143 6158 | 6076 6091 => 0.98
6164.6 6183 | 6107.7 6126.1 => 1.02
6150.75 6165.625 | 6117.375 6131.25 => 0.96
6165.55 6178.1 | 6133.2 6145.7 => 1.00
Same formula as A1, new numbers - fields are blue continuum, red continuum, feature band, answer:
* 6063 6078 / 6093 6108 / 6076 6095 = -0.002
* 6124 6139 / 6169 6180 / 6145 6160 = 0.034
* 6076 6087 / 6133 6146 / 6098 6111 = 0.019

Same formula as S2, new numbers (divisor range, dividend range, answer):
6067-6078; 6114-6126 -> 0.96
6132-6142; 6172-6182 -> 1.02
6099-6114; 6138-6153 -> 1.02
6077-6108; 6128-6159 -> 1.00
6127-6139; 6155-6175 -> 0.97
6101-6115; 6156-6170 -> 0.97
